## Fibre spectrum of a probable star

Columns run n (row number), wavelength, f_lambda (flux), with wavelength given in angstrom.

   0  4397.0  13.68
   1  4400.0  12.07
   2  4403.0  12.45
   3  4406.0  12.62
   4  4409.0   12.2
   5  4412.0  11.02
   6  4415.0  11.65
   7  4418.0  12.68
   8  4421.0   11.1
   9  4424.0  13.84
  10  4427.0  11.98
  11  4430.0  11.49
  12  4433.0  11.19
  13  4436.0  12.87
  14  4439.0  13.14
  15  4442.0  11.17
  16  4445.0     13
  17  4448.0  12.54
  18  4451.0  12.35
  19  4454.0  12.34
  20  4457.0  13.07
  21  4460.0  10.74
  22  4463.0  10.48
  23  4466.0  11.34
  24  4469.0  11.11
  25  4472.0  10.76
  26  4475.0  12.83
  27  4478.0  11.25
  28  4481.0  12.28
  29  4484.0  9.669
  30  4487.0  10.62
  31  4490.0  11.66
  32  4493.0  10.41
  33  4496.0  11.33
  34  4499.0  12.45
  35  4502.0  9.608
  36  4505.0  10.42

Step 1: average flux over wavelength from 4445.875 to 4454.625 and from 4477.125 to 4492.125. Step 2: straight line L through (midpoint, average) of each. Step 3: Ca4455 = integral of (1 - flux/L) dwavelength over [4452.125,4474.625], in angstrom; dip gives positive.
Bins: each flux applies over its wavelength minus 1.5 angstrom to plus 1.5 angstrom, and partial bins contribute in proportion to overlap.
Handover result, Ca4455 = 0.8 angstrom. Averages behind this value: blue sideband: 12.5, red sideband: 11.1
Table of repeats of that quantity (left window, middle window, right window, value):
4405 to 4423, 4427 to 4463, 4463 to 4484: -1.43 angstrom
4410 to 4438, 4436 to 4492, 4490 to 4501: -0.30 angstrom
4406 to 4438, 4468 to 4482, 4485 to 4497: -0.56 angstrom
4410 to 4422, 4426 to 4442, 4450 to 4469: -0.54 angstrom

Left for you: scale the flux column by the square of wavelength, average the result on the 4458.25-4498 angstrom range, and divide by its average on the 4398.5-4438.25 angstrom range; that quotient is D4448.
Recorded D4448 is 0.95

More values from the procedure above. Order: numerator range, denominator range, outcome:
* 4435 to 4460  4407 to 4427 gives 1.04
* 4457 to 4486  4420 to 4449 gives 0.93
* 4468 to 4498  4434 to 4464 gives 0.93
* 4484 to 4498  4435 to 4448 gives 0.89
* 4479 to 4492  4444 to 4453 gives 0.89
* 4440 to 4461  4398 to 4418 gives 1.03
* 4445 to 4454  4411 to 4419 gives 1.08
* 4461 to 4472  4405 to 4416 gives 0.95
